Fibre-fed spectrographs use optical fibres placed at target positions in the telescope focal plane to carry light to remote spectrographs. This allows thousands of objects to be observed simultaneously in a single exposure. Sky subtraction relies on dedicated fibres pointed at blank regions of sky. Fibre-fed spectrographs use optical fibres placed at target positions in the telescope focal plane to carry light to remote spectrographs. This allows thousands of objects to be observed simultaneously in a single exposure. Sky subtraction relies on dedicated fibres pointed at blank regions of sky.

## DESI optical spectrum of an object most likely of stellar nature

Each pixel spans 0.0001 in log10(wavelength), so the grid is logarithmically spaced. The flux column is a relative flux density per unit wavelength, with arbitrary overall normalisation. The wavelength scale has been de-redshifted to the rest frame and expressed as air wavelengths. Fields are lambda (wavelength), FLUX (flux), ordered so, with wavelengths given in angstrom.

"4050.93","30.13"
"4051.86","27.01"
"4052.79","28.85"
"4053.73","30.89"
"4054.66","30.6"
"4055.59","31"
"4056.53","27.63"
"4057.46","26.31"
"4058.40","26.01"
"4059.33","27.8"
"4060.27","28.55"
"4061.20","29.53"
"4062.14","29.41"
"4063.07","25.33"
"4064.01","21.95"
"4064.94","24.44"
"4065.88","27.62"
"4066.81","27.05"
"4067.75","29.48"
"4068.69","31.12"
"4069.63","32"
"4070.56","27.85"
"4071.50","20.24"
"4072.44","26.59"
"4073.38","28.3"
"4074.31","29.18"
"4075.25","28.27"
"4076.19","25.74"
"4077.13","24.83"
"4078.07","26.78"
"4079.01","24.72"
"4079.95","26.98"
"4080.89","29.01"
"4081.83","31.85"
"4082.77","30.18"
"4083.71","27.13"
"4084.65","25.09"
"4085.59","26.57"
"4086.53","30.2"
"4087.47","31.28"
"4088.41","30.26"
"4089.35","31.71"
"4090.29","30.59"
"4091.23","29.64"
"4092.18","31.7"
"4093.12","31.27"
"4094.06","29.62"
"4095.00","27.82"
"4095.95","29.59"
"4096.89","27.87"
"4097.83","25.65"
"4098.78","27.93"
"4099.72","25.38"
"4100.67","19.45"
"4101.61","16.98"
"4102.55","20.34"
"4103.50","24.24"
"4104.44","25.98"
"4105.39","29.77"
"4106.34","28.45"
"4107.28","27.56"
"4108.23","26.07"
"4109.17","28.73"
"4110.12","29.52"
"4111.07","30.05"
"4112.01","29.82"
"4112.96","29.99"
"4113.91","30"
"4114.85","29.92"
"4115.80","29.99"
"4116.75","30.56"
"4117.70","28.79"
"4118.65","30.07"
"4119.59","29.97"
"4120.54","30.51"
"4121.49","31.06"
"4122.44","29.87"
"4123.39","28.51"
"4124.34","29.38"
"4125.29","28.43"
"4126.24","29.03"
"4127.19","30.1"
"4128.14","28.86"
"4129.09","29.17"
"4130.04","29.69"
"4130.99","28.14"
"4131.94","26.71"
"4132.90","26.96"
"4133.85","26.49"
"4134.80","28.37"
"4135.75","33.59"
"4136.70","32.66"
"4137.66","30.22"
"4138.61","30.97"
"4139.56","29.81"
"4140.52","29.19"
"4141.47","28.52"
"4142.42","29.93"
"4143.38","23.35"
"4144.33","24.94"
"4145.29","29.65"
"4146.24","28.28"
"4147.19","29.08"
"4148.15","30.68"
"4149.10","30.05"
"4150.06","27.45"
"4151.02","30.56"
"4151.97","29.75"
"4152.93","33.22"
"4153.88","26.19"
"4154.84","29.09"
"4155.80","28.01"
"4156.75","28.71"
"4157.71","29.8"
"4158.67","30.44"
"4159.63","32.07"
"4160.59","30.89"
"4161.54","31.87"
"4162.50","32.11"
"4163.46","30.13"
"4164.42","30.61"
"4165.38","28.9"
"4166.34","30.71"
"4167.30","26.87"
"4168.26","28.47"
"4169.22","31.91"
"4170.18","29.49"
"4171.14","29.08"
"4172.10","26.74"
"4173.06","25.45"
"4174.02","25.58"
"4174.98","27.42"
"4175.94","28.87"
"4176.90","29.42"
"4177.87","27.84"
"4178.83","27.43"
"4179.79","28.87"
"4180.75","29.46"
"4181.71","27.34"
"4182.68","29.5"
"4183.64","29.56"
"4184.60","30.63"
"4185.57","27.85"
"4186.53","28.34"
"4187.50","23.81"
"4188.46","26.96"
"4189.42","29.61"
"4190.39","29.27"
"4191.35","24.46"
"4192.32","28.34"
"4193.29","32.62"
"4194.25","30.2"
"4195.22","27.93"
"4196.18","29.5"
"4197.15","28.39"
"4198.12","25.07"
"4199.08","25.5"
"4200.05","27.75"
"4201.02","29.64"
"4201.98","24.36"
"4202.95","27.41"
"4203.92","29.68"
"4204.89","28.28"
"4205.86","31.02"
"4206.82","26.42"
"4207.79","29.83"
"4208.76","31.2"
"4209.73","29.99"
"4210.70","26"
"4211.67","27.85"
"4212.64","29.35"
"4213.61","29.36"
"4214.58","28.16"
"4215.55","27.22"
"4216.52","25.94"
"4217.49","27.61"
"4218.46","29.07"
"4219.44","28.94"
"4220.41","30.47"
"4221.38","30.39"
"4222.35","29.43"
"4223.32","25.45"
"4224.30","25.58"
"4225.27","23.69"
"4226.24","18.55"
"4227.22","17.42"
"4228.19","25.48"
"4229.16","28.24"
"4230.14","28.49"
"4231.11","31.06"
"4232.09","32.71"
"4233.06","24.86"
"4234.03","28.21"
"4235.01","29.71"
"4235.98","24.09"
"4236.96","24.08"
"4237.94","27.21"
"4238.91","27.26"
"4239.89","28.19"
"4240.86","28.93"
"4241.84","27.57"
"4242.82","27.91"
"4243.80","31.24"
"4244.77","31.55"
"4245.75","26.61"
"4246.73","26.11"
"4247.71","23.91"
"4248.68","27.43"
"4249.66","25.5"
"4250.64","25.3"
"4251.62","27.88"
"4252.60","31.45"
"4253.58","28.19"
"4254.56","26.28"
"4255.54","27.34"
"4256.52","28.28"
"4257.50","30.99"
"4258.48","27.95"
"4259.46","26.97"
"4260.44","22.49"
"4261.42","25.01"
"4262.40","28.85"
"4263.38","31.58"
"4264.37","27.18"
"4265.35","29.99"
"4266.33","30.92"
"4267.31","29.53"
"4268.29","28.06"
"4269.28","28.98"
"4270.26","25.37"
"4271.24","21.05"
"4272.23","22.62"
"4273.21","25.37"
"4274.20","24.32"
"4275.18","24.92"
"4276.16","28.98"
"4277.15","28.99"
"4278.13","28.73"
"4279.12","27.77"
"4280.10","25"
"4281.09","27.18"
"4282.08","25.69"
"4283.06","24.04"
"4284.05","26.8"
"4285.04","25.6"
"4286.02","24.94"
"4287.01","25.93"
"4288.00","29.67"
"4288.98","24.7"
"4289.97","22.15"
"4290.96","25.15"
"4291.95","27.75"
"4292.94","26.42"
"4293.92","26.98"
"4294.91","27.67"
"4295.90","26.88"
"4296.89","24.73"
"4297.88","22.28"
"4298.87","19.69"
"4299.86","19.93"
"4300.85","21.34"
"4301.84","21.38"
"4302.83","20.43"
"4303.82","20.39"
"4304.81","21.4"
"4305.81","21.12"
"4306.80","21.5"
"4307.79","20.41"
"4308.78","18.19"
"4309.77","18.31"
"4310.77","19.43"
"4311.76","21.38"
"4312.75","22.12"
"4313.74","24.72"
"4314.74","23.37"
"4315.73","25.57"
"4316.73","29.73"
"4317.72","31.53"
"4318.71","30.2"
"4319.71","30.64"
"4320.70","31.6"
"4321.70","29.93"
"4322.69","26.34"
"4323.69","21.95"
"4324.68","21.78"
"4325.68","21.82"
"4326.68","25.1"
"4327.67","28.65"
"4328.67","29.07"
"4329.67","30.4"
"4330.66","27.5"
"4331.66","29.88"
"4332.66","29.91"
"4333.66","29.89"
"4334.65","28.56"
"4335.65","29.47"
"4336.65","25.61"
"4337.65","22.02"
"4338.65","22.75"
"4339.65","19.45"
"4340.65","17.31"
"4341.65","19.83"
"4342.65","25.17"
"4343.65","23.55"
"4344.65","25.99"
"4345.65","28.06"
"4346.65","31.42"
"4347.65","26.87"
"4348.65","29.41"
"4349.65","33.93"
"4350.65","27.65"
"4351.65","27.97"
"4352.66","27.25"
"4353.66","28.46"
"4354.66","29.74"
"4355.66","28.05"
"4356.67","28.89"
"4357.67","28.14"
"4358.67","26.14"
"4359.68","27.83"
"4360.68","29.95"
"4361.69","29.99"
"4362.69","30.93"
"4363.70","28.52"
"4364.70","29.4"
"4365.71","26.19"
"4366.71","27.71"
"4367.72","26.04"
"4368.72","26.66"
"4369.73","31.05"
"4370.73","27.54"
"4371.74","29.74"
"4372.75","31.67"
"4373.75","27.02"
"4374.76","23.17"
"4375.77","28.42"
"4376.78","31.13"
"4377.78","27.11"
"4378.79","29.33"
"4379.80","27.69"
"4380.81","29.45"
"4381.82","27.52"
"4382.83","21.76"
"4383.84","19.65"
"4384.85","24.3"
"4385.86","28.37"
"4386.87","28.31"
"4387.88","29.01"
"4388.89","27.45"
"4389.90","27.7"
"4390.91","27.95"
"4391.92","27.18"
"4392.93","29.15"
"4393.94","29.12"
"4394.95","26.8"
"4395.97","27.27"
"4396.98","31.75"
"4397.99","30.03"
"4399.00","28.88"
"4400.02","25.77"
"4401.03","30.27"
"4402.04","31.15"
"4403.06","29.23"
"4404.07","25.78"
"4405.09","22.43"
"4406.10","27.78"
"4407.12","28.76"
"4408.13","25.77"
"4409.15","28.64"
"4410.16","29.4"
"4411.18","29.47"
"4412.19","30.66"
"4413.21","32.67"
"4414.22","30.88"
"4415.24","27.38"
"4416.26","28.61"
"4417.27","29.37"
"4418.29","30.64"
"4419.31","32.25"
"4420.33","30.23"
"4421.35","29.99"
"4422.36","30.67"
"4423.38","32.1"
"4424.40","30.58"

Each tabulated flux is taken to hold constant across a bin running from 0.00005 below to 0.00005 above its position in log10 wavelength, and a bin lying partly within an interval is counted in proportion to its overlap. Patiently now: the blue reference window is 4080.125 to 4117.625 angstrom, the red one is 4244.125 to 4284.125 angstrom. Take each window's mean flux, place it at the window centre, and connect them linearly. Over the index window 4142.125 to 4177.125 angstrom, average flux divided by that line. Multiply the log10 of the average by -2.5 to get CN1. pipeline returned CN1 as -0.05 mag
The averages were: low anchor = 28.1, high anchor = 27.1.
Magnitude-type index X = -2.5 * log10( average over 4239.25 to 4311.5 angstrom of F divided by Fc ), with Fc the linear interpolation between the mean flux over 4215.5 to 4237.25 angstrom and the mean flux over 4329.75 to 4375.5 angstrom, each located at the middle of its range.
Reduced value 0.055 mag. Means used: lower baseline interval 26.8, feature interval 25.7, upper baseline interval 27.4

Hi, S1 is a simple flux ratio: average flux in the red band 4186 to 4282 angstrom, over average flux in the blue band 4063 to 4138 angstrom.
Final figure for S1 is 1.0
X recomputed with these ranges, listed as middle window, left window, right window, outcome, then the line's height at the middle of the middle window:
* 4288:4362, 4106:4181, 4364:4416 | 0.11 mag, 28.3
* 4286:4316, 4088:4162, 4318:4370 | 0.20 mag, 27.6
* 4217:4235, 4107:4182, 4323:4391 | 0.05 mag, 28.4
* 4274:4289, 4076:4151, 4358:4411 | 0.06 mag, 28.1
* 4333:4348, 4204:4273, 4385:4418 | 0.12 mag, 28.1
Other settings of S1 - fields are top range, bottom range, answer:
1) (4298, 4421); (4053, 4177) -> 0.94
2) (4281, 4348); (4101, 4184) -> 0.87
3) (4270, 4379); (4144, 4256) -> 0.92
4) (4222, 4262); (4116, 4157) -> 0.92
